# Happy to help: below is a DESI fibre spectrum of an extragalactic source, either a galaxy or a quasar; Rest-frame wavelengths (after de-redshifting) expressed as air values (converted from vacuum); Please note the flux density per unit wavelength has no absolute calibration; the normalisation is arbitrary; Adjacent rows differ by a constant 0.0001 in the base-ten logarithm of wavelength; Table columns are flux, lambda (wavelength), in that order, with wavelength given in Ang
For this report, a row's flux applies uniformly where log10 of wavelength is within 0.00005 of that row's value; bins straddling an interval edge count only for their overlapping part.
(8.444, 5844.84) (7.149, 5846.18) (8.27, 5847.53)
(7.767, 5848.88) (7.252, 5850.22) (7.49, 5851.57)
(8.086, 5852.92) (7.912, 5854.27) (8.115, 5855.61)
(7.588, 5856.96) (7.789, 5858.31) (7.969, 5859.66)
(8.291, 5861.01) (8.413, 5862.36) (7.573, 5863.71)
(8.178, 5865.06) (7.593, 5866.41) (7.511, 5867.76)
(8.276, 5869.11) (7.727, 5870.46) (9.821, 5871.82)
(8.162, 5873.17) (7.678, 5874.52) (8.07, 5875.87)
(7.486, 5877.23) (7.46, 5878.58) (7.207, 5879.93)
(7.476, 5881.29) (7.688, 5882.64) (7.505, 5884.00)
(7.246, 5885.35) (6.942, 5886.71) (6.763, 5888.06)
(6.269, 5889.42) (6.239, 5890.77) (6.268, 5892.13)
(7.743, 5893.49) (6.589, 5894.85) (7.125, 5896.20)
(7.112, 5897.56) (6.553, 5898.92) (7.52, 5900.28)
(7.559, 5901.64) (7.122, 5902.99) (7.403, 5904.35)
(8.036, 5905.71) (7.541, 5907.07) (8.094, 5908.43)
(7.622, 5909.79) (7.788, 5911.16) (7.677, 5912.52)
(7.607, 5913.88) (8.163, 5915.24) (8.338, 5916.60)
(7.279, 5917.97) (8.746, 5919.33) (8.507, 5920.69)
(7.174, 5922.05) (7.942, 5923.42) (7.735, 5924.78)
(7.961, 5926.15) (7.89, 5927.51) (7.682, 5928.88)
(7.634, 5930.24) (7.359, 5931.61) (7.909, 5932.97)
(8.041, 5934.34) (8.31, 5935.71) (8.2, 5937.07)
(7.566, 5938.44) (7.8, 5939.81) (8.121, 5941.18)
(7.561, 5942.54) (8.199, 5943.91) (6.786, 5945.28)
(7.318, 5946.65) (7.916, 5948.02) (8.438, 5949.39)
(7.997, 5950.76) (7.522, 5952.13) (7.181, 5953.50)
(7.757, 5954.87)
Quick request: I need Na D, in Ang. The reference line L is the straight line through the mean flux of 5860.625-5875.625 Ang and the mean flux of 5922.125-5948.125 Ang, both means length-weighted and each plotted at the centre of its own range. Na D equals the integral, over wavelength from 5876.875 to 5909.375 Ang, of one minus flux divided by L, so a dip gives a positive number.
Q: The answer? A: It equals 3.2 Ang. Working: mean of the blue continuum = 8.11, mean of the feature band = 7.21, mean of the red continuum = 7.77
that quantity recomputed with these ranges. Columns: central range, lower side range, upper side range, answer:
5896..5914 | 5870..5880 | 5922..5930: 0.85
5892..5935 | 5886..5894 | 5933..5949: -2.57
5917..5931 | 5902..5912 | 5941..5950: -0.31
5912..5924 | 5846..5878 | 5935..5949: -0.16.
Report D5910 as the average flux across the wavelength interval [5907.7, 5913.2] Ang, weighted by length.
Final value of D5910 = 7.78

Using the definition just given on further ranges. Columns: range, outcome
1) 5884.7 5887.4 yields 7.09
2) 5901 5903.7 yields 7.36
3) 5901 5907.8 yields 7.55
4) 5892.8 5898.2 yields 7.14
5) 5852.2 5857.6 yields 7.93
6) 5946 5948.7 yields 7.62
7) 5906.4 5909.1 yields 7.82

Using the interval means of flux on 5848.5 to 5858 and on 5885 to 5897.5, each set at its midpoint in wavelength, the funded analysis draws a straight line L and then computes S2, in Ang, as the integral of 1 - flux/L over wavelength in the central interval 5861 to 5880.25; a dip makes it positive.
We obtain -1.7 Ang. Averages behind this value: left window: 7.75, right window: 6.8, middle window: 7.97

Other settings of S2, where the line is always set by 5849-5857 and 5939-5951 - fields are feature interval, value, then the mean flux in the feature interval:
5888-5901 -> 1.6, 6.82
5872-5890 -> 0.7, 7.46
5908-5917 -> -0.1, 7.88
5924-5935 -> 0.0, 7.78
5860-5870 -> -0.3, 7.97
